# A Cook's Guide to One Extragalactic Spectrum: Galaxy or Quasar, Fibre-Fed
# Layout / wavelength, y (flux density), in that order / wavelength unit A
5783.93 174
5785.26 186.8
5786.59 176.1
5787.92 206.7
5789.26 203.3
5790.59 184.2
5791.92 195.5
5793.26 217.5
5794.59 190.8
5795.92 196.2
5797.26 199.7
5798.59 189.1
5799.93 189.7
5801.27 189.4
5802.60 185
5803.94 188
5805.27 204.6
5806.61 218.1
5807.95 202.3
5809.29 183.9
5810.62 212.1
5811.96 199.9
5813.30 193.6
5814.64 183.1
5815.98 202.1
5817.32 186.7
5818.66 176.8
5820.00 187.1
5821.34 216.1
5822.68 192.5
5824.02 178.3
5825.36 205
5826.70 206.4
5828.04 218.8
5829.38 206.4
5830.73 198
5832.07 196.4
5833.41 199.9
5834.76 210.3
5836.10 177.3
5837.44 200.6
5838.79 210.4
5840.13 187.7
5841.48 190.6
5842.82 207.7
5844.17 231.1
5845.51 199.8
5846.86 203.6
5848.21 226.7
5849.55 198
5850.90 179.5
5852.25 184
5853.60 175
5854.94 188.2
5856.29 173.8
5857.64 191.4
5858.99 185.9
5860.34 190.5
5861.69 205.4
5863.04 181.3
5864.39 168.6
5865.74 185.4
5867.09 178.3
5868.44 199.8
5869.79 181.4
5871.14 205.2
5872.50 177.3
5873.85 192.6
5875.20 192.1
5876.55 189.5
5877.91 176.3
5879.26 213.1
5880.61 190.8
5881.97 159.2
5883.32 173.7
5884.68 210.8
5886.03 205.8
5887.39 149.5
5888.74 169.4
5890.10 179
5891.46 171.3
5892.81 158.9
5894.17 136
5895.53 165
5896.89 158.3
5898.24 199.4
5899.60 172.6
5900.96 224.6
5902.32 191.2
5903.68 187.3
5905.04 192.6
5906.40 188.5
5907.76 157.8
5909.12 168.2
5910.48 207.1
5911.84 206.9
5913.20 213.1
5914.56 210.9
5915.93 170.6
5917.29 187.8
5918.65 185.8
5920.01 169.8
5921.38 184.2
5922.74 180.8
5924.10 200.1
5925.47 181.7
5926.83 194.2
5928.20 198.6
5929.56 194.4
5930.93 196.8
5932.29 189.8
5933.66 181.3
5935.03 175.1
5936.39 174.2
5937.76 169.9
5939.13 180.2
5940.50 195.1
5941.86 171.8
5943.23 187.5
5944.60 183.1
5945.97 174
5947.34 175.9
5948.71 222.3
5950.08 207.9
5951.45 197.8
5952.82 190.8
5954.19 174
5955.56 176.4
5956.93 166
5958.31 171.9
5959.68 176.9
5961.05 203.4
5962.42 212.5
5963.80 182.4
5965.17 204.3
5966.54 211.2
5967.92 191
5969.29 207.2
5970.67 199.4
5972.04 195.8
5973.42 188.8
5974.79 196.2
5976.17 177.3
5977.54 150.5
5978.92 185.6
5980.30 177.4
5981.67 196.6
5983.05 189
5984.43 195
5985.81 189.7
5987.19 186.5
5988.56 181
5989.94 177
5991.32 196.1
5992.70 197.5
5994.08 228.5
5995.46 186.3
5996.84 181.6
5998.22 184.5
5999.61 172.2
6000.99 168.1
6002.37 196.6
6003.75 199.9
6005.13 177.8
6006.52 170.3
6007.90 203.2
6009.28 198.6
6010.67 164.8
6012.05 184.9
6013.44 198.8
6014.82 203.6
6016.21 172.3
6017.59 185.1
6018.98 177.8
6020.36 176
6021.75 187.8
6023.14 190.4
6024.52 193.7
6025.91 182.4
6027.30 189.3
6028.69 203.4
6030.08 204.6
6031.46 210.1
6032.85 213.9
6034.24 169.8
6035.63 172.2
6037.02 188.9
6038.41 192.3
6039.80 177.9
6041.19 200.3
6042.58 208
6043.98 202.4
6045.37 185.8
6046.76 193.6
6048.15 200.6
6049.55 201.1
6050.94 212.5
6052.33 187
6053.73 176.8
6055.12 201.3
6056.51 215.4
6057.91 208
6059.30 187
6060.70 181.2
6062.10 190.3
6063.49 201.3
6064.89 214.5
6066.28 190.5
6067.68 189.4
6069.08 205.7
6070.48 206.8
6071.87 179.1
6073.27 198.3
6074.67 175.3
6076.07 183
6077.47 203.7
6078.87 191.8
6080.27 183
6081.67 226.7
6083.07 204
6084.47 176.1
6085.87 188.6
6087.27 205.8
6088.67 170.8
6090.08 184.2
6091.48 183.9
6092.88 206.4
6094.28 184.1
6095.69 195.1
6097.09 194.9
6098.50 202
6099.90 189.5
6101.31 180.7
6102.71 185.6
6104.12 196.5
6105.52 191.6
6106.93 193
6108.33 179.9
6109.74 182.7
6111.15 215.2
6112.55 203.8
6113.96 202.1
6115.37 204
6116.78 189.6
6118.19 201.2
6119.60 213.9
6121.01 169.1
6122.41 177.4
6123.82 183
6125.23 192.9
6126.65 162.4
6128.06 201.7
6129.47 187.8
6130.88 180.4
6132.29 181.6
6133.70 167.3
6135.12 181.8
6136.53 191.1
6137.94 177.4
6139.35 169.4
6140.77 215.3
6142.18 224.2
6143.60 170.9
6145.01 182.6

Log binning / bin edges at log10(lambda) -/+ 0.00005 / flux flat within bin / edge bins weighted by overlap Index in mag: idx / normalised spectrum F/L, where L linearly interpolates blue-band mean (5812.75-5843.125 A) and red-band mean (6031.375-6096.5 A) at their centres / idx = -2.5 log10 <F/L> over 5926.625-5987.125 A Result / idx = 0.041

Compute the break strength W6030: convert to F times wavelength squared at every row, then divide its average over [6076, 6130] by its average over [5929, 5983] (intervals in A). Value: 1.08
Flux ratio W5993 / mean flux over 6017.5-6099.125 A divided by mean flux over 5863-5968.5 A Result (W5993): 1.04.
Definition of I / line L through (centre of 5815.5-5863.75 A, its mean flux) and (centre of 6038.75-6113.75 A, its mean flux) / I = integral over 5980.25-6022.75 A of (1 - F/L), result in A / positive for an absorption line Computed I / 1.63 A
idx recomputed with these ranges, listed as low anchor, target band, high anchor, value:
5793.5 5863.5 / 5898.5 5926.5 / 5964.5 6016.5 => 0.02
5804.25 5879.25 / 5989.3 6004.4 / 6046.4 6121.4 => 0.03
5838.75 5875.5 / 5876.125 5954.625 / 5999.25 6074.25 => 0.04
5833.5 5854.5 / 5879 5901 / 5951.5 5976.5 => 0.11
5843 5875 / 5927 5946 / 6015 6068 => 0.05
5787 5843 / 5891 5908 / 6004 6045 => 0.10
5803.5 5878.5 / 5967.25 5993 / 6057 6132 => 0.03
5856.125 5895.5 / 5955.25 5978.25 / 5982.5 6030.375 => -0.02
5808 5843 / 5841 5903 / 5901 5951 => 0.04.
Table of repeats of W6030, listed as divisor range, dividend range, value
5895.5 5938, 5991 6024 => 1.03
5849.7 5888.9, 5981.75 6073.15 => 1.09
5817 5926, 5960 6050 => 1.05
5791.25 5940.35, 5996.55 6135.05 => 1.07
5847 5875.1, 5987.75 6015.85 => 1.05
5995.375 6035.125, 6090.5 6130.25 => 1.05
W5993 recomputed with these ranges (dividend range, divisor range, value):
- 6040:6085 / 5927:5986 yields 1.04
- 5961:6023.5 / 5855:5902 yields 1.03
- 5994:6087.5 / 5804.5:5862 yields 0.97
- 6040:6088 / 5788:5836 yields 0.99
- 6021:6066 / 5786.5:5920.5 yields 1.02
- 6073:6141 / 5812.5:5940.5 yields 1.01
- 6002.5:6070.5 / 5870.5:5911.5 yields 1.06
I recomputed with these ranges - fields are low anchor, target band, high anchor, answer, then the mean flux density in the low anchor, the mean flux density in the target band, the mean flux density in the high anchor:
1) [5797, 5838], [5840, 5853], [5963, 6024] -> -0.40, 197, 201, 188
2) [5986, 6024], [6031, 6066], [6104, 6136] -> -1.42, 187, 196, 189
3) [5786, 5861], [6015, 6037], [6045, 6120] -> 0.69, 196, 189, 195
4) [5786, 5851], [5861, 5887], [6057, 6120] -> 1.19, 198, 188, 194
